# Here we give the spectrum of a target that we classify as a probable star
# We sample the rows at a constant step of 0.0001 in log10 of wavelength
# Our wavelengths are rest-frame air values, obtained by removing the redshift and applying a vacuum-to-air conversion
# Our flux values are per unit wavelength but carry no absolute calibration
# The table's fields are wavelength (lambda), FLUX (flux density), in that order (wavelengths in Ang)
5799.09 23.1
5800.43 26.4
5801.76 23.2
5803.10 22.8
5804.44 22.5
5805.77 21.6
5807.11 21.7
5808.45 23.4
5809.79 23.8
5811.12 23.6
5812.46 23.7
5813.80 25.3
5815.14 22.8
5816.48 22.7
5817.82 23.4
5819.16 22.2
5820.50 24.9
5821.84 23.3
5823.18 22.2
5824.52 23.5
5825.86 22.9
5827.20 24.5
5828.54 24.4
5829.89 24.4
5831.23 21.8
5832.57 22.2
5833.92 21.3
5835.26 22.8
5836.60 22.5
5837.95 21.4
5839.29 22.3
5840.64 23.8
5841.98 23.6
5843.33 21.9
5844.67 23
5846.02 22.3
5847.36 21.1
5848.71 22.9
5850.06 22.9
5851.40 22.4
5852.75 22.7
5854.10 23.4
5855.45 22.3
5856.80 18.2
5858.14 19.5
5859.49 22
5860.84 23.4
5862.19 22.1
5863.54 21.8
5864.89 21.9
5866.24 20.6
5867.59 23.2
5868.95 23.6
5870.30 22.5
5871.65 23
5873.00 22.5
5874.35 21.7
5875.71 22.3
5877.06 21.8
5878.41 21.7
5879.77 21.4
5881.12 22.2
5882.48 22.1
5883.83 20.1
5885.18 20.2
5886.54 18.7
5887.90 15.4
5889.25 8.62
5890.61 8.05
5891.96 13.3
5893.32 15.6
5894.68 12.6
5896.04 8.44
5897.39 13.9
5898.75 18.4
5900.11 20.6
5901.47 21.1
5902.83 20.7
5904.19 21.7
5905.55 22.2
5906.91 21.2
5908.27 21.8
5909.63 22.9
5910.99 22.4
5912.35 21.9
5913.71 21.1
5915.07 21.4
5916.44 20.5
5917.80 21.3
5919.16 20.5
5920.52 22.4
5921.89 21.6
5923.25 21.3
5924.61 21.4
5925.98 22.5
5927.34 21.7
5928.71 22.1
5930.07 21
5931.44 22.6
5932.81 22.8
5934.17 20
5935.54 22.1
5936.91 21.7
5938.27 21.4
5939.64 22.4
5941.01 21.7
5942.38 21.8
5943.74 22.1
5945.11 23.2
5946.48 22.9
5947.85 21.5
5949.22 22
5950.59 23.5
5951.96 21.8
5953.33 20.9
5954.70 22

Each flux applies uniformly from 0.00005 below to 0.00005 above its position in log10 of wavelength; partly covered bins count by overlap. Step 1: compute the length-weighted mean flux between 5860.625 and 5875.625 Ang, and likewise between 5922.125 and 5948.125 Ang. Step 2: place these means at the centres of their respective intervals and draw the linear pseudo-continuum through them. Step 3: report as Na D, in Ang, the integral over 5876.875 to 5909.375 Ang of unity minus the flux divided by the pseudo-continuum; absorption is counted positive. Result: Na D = 6.1 Ang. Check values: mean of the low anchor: 22.3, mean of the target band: 18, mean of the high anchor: 21.9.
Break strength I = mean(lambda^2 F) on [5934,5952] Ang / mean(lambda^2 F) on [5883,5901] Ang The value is 1.5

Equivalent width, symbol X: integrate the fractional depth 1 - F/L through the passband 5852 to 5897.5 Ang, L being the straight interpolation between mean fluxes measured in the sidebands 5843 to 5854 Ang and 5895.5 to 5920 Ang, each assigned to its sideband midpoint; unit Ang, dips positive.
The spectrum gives 4.3 Ang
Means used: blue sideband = 22.5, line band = 19.5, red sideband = 20.2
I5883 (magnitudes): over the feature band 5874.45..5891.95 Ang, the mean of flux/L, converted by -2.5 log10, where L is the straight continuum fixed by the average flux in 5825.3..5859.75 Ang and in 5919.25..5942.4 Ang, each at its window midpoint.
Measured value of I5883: 0.197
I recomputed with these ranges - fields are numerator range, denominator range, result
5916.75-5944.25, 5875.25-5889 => 1.09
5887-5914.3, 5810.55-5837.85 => 0.78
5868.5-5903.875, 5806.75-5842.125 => 0.82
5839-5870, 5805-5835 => 0.97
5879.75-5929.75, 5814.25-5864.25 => 0.87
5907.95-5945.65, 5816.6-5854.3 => 0.98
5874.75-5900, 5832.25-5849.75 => 0.77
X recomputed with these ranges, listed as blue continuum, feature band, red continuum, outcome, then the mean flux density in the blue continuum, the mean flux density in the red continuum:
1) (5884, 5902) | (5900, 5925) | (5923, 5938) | -4.1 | 15.1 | 21.8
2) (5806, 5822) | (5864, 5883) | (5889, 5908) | -3.8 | 23.3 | 16.5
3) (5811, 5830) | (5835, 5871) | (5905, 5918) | 1.0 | 23.6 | 21.7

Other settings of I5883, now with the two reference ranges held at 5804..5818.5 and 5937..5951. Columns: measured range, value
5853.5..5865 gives 0.06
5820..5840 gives 0.00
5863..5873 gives 0.02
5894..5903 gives 0.35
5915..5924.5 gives 0.05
